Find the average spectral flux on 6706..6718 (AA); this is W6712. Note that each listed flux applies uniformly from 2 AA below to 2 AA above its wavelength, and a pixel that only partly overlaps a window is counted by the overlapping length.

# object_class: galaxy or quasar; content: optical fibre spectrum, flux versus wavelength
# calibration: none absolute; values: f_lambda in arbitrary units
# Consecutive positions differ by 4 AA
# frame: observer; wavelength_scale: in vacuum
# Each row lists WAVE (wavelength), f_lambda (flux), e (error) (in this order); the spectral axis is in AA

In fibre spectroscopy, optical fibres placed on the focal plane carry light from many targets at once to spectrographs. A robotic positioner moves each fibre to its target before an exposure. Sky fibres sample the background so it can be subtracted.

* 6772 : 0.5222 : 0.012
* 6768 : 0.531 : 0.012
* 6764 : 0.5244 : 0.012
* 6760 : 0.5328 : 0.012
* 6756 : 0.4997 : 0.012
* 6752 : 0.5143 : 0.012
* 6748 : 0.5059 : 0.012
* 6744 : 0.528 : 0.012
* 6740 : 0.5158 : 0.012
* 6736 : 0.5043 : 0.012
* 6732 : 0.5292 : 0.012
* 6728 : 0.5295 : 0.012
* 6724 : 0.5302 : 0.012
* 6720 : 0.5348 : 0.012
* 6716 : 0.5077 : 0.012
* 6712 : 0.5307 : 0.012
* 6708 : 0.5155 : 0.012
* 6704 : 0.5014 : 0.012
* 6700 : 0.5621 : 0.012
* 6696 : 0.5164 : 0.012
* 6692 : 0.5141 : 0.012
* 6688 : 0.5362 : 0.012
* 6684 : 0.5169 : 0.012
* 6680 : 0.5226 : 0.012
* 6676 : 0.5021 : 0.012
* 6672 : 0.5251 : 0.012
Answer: 0.518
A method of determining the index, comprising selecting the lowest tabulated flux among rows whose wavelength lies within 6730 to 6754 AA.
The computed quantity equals 0.5043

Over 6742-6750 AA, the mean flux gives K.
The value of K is 0.517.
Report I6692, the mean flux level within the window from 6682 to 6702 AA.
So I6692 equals 0.529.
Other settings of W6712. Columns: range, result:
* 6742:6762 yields 0.516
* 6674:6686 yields 0.514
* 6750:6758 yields 0.507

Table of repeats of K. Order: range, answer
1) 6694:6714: 0.525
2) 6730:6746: 0.519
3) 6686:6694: 0.525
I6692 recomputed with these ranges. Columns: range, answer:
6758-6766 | 0.529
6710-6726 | 0.526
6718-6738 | 0.526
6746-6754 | 0.51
